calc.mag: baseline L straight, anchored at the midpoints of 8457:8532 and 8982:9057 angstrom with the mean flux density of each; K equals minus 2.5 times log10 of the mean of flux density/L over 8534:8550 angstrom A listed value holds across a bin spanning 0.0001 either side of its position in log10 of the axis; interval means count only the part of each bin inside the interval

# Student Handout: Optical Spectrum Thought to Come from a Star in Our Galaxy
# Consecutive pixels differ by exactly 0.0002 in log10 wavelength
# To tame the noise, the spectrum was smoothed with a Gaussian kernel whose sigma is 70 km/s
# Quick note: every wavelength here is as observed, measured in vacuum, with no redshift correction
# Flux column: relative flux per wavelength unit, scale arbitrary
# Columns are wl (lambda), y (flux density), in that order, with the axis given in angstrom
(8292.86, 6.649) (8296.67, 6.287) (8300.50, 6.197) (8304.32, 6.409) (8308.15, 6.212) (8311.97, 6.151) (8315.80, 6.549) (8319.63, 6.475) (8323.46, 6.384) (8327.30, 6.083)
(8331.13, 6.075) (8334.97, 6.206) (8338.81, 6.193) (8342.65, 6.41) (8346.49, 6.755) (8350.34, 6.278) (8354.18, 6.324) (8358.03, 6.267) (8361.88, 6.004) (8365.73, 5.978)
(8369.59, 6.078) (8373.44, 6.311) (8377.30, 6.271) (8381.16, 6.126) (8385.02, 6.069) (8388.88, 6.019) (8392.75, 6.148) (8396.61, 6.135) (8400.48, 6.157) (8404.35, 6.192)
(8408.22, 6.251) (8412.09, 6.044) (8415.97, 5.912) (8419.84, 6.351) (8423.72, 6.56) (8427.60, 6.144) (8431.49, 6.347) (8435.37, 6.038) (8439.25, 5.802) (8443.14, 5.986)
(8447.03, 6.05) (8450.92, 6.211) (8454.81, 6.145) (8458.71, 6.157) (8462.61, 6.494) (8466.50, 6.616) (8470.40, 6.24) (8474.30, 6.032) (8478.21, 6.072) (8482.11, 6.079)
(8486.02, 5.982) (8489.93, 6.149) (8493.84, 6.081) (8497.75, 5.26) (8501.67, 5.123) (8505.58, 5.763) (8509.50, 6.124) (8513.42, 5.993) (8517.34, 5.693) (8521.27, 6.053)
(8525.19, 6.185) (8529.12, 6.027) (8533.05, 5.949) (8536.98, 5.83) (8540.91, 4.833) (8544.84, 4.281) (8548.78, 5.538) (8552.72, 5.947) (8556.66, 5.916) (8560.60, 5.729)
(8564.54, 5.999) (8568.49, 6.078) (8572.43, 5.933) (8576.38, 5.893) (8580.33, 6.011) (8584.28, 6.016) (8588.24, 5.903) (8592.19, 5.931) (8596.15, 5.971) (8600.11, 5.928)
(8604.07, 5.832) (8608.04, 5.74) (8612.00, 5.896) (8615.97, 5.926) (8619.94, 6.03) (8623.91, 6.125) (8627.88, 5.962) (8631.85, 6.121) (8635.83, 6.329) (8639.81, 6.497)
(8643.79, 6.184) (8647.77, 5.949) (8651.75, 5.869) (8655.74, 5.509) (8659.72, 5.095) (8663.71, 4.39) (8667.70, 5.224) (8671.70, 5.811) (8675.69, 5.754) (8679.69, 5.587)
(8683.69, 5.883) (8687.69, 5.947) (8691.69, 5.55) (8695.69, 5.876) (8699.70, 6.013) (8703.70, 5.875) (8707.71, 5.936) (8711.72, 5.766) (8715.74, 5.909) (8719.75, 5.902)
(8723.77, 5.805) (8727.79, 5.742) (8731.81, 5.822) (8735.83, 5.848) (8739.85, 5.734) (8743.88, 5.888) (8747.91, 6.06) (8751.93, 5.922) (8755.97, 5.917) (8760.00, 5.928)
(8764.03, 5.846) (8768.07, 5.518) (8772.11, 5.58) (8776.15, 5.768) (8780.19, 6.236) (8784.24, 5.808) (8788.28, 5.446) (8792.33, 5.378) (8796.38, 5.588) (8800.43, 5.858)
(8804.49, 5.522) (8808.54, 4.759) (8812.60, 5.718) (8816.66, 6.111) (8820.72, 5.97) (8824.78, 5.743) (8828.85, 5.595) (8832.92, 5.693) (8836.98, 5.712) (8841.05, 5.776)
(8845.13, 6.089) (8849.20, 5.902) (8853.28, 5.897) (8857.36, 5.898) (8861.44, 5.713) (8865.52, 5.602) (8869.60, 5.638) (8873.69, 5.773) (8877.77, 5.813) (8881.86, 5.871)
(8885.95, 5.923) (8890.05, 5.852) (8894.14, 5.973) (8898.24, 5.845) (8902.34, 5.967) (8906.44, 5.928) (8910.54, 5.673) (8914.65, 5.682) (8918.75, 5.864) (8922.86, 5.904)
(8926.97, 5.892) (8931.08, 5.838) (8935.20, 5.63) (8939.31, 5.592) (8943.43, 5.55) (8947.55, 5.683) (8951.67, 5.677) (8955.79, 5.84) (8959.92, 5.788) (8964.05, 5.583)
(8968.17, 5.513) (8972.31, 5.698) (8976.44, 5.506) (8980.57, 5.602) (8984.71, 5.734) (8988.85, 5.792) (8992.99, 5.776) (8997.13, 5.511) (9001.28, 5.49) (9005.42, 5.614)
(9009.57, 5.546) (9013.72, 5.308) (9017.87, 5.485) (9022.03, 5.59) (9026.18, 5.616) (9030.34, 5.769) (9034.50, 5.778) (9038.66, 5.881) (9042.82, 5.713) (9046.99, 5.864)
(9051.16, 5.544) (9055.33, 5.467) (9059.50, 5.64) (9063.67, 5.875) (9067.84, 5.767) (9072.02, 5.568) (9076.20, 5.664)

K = 0.16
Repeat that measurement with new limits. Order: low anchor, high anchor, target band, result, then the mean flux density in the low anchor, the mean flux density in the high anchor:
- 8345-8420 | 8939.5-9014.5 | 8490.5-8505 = 0.09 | 6.18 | 5.63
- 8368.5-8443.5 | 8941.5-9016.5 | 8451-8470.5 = -0.04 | 6.15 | 5.62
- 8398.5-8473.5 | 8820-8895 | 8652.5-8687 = 0.10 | 6.19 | 5.81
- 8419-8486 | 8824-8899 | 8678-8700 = 0.03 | 6.19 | 5.81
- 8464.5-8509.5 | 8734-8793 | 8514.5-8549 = 0.06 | 5.95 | 5.8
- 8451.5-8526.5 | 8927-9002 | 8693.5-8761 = -0.01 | 6.01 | 5.66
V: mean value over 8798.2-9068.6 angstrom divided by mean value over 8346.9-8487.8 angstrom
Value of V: 0.93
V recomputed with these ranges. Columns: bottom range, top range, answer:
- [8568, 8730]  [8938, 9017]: 0.96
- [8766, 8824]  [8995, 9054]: 0.99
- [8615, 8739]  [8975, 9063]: 0.97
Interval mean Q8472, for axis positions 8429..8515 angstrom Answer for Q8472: 6.03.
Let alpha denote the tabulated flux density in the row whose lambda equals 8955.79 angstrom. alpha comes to 5.84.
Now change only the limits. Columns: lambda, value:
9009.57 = 5.546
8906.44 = 5.928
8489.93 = 6.149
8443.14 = 5.986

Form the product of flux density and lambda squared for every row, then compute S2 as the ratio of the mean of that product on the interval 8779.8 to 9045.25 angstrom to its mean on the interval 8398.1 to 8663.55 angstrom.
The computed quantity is 1.05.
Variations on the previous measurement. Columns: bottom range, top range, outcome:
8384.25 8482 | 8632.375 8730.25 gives 0.99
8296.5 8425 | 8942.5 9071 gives 1.05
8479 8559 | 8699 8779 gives 1.07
